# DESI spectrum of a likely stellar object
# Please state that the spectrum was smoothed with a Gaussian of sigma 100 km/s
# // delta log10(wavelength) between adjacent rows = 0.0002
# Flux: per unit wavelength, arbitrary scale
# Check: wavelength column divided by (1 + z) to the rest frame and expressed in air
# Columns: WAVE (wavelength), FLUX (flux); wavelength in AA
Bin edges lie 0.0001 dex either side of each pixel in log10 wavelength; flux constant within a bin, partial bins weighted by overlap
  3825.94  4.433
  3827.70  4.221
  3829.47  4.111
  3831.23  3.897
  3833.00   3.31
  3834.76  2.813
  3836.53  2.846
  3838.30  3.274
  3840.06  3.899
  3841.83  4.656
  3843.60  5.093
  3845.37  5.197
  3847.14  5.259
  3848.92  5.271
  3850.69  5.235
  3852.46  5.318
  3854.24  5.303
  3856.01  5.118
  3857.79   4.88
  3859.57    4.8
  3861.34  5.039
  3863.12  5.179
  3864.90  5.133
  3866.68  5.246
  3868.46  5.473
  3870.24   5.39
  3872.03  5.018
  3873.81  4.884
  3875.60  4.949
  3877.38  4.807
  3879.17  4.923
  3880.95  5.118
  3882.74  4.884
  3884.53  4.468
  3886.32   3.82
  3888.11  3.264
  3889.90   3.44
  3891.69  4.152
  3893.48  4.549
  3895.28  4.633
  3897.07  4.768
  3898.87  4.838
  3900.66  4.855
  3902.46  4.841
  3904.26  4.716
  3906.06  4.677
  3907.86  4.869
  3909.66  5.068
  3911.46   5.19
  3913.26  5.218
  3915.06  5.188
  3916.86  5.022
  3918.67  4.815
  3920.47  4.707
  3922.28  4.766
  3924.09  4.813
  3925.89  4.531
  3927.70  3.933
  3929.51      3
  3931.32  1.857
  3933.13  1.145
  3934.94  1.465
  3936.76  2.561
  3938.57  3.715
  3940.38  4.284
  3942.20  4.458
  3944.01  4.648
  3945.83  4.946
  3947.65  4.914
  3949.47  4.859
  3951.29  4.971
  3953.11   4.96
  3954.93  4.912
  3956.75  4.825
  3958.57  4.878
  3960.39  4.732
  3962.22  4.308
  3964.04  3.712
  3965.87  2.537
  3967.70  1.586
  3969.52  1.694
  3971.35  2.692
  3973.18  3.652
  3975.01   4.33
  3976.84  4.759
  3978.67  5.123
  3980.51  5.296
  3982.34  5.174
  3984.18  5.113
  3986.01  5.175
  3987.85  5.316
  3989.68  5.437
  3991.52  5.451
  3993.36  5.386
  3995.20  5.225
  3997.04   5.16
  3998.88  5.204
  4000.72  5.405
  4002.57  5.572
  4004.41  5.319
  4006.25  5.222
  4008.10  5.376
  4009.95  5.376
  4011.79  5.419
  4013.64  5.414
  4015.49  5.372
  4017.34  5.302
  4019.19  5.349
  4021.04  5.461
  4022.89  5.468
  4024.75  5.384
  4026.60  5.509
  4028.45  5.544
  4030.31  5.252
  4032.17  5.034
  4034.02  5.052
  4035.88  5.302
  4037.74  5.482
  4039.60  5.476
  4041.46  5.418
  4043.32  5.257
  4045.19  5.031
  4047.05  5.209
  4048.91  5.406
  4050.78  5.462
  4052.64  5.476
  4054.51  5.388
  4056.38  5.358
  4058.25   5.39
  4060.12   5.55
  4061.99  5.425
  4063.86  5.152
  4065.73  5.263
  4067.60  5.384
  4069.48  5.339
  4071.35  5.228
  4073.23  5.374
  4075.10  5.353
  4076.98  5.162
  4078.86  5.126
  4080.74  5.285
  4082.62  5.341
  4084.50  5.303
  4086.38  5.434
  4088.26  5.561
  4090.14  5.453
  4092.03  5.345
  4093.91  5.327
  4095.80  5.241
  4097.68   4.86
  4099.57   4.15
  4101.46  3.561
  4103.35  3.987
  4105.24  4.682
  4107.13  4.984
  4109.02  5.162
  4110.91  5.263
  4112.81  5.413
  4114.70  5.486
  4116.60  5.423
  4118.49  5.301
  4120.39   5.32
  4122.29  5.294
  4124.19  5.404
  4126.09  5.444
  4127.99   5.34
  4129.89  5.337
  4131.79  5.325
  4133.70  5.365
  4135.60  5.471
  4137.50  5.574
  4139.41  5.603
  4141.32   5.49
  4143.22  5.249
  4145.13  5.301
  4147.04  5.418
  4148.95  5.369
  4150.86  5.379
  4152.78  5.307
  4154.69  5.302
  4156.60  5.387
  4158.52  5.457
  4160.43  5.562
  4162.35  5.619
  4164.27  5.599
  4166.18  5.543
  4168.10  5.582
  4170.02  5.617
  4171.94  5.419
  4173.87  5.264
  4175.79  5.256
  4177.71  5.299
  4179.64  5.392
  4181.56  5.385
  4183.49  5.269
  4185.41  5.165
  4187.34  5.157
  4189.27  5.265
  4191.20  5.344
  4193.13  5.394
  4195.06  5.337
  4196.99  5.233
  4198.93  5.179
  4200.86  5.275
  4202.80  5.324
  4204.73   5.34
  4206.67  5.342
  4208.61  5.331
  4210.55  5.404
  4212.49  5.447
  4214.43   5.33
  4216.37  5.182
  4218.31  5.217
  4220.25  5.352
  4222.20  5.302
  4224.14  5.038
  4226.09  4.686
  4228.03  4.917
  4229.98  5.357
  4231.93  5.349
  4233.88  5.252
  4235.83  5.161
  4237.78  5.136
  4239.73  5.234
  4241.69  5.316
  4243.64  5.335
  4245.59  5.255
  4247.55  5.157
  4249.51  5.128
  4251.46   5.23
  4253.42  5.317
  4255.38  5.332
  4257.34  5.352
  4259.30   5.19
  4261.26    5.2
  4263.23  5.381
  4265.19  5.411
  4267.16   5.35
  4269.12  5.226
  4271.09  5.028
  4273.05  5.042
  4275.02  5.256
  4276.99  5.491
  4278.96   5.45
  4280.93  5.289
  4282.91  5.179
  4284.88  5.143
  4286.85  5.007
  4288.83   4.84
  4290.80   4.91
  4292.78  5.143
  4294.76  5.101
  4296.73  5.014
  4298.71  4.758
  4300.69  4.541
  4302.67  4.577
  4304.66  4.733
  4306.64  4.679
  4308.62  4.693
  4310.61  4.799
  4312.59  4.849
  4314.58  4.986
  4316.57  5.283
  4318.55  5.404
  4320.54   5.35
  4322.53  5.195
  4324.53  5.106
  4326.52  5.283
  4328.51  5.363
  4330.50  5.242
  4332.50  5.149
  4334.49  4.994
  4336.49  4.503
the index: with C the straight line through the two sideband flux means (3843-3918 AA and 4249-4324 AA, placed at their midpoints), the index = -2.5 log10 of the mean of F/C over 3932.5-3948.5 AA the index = 0.34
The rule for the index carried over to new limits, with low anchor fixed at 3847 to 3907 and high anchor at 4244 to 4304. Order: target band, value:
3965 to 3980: 0.41 mag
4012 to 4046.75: -0.08 mag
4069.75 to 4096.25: -0.07 mag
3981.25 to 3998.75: -0.08 mag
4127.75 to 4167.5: -0.08 mag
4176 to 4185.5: -0.05 mag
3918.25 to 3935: 0.34 mag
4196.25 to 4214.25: -0.05 mag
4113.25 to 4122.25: -0.08 mag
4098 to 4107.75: 0.17 mag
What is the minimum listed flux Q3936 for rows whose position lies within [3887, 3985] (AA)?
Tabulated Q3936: 1.145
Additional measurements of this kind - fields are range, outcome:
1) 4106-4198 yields 4.984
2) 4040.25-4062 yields 5.031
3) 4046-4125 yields 3.561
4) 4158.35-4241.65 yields 4.686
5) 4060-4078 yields 5.152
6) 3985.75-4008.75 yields 5.16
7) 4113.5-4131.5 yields 5.294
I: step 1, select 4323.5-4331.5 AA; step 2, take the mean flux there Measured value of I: 5.25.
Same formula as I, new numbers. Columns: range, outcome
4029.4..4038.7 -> 5.23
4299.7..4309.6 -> 4.64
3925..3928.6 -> 4.23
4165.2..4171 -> 5.59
